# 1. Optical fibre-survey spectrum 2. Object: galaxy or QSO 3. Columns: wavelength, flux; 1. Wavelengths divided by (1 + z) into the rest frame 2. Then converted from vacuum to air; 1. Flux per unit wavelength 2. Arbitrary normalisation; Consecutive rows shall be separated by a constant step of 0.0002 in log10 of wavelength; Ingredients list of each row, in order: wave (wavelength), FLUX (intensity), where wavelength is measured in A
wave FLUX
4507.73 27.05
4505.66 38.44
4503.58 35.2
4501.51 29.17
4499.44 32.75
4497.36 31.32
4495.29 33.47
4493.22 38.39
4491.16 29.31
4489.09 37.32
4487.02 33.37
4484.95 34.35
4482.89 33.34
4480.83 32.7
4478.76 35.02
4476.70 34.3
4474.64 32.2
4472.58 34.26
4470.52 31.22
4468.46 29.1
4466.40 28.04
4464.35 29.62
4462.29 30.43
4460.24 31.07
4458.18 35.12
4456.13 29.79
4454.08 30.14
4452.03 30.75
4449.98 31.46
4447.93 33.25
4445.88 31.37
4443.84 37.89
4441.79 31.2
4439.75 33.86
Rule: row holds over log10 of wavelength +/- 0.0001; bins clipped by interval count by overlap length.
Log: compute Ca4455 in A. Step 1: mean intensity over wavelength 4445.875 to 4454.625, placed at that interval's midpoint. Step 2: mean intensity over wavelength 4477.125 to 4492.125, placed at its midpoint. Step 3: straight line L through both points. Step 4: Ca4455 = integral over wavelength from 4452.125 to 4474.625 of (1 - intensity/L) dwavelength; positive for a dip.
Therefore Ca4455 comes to 0.9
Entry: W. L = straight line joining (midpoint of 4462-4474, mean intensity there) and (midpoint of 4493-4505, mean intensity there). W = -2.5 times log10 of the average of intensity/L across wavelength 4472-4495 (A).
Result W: -0.07 mag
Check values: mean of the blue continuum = 30.5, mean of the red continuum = 33.2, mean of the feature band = 34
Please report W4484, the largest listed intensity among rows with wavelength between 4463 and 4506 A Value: 38.44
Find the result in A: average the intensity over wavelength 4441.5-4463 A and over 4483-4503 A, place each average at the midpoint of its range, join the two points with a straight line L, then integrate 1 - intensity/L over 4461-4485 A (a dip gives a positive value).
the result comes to 0.58 A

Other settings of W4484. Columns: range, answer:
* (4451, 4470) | 35.12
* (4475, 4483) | 35.02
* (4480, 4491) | 37.32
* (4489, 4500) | 38.39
